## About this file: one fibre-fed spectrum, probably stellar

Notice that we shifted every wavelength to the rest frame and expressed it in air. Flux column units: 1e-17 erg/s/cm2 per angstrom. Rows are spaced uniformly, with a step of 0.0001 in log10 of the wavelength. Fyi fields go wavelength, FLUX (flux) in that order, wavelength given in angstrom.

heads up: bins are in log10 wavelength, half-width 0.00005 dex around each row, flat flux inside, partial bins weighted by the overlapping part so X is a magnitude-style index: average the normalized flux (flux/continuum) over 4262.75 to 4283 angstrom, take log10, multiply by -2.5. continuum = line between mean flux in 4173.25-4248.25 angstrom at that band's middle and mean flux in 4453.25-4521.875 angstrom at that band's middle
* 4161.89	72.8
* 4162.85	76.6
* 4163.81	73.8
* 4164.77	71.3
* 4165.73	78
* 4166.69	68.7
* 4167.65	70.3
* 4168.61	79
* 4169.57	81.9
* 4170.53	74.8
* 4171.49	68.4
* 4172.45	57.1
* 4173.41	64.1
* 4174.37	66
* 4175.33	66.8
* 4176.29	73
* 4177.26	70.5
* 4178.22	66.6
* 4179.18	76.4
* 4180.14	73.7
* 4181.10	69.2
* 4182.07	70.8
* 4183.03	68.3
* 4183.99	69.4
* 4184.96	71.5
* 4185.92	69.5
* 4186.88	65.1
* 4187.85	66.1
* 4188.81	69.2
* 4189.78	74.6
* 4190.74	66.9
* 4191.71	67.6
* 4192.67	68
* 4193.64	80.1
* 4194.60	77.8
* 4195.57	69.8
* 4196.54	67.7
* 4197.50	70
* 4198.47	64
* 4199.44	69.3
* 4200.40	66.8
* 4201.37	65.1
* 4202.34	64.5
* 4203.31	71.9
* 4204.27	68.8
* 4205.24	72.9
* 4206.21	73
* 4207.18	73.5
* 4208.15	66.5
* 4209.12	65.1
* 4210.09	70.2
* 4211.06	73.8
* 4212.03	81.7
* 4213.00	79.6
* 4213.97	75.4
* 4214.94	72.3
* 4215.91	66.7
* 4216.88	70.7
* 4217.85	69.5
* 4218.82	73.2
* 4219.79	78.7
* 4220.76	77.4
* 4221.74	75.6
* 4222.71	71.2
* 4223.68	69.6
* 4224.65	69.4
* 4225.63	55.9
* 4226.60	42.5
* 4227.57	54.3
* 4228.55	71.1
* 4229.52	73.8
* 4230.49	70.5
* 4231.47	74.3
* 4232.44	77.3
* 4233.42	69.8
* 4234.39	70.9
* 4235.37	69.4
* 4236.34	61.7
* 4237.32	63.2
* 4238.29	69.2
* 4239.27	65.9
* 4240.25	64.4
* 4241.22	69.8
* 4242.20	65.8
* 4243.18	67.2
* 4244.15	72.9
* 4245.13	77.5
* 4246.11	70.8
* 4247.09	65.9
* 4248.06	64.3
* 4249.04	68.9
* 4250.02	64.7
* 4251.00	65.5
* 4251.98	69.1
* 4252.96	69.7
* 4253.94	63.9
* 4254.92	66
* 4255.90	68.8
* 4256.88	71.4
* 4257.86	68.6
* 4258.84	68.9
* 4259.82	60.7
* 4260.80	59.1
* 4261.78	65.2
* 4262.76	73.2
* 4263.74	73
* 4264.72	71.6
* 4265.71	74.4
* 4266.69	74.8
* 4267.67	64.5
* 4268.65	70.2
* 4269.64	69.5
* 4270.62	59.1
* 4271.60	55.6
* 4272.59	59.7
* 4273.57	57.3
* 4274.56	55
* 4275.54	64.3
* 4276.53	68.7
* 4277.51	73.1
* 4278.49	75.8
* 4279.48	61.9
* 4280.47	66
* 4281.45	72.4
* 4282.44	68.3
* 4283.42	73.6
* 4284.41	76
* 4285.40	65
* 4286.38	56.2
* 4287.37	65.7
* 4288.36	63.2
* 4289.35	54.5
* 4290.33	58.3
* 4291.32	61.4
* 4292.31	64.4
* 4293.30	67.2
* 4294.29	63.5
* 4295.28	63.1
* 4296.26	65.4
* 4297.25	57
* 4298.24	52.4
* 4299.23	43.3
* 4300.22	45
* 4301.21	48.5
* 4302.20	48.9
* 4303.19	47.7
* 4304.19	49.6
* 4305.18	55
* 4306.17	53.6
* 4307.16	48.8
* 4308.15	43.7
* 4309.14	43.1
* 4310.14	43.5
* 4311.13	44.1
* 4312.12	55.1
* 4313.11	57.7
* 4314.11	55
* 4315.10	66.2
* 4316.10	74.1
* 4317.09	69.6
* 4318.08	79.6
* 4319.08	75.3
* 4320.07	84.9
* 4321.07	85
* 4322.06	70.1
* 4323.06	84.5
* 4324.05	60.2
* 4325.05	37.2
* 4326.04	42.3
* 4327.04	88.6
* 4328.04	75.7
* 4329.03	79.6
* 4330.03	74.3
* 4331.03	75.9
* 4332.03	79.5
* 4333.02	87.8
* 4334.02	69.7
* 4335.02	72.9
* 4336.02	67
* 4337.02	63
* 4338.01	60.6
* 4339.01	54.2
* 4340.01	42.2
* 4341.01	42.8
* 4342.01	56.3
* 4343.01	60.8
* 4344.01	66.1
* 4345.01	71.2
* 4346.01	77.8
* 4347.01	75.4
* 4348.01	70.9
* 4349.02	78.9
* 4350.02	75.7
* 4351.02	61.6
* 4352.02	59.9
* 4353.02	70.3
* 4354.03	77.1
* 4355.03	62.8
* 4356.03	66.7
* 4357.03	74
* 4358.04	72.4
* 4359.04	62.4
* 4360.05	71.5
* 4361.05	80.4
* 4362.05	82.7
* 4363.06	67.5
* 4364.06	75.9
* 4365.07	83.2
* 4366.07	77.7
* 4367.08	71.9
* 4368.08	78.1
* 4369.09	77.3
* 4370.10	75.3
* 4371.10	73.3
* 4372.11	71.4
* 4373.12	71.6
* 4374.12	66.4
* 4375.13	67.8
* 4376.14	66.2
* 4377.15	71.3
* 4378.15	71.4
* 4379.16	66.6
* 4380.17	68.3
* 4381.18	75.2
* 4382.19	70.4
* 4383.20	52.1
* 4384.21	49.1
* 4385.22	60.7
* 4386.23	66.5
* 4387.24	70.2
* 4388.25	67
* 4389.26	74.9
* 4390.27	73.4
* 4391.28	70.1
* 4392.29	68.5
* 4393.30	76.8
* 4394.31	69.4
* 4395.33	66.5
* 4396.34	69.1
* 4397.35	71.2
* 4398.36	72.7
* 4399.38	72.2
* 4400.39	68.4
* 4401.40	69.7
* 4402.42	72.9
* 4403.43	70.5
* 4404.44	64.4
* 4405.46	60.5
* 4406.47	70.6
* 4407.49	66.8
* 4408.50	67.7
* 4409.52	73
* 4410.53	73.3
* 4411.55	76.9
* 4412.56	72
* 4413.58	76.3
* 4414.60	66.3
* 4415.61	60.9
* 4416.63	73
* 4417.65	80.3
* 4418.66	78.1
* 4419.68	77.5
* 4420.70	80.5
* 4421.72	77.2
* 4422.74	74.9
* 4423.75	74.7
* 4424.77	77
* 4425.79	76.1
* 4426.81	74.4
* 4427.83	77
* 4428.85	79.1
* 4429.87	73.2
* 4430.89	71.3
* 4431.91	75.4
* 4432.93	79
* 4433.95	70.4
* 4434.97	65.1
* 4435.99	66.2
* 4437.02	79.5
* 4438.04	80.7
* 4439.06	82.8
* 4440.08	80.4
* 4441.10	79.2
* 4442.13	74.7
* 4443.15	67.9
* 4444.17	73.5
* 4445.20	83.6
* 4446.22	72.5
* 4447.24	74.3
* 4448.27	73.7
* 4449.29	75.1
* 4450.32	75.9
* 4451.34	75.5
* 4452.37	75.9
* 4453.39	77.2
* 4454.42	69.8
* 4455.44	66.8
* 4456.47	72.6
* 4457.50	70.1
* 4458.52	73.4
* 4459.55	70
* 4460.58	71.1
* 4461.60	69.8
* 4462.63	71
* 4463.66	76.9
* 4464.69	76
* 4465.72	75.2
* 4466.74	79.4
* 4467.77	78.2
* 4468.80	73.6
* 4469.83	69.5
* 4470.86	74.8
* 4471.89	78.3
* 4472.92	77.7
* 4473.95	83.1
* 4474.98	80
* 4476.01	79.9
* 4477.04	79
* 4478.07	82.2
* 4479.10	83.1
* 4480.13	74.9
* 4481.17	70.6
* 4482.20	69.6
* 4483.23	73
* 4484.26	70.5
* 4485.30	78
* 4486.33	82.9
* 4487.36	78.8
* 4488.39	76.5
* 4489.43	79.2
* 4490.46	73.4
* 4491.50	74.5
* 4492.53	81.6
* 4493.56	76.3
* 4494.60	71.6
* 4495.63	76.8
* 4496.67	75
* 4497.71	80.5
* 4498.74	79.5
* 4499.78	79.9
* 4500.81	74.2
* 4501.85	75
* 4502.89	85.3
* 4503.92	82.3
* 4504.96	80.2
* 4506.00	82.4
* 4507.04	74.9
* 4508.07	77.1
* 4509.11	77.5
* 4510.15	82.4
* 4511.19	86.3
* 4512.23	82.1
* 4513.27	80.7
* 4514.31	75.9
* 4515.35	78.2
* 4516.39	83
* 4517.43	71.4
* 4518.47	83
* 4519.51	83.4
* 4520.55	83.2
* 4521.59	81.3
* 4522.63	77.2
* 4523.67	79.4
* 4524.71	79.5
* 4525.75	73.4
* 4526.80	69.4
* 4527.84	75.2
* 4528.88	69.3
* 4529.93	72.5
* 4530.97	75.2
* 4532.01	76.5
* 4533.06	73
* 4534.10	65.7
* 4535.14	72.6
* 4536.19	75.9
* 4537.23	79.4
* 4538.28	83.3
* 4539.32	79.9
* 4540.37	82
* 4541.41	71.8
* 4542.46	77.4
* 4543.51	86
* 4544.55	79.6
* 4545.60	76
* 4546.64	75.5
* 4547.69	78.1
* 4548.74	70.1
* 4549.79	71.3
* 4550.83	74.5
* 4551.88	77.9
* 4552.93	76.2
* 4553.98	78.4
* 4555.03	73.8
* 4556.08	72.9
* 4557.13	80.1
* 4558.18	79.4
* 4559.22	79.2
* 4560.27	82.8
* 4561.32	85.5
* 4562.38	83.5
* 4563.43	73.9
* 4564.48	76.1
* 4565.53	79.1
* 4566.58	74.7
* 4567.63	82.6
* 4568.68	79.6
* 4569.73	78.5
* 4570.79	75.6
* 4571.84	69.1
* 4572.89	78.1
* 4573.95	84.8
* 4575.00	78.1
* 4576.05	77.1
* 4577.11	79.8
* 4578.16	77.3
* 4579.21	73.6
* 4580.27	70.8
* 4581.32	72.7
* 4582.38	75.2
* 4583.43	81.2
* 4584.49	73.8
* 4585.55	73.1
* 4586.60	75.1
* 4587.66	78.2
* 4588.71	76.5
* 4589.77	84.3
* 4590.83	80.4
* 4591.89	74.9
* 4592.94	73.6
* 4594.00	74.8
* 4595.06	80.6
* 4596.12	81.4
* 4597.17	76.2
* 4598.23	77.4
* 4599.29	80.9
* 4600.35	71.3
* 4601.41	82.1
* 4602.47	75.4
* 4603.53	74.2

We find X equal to 0.07 mag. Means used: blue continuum 69.6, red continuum 77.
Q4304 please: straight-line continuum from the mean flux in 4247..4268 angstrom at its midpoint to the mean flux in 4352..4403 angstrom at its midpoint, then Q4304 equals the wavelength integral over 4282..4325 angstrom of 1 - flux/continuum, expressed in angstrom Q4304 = 5.3 angstrom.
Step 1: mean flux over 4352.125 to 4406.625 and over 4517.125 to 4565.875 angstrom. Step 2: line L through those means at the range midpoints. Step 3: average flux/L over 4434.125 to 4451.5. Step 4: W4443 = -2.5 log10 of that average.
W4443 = -0.03 mag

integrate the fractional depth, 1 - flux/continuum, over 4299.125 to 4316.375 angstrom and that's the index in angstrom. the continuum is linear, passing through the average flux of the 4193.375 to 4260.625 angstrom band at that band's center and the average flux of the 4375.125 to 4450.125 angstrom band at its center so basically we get 4.7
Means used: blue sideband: 69.1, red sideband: 71.9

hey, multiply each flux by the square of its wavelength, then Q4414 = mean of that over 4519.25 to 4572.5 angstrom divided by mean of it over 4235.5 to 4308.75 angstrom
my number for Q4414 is 1.37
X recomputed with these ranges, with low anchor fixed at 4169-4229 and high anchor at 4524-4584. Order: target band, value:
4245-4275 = 0.07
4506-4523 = -0.06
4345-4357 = 0.03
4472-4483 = -0.04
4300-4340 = 0.15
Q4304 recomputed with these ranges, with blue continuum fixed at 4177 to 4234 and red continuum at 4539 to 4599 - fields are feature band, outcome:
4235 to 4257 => 1.0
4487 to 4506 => -0.5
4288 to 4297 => 1.2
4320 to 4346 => 1.9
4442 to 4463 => 0.6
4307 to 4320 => 2.3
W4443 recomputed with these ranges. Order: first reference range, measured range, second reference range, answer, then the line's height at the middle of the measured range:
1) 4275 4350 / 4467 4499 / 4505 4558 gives -0.04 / 74.2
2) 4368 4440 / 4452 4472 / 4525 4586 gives 0.00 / 73.4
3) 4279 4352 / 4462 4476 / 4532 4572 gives -0.06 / 72.3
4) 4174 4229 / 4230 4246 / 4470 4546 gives 0.02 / 70.7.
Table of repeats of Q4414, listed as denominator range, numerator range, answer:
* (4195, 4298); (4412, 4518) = 1.24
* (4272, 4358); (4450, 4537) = 1.30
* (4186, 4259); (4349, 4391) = 1.09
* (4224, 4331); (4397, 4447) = 1.22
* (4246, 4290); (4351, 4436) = 1.14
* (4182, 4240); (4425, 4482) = 1.21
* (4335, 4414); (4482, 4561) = 1.20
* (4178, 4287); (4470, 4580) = 1.29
